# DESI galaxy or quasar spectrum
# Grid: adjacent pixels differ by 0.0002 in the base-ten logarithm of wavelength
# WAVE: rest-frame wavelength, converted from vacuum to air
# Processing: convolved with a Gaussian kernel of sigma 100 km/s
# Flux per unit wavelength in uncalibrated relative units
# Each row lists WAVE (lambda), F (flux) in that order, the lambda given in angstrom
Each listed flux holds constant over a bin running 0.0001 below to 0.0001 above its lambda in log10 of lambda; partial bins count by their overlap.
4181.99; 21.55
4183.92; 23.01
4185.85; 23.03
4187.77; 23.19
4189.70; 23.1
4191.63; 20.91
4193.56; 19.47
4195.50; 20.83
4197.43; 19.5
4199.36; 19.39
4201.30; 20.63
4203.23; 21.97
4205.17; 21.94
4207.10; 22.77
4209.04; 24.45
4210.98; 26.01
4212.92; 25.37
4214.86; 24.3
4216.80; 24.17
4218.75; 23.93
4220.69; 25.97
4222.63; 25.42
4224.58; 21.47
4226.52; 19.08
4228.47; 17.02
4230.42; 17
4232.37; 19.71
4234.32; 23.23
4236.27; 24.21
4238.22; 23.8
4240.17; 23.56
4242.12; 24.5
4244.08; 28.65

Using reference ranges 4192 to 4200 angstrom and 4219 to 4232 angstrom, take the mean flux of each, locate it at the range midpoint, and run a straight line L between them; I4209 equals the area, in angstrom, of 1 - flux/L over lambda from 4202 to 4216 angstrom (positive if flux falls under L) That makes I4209 -2.3 angstrom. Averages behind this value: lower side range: 19.9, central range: 23.8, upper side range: 21.1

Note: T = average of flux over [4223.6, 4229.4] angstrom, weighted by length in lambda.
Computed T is 19.2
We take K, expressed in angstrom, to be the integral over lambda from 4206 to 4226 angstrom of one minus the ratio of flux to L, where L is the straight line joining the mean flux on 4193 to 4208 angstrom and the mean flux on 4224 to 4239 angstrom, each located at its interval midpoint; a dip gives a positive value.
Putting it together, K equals -3.4 angstrom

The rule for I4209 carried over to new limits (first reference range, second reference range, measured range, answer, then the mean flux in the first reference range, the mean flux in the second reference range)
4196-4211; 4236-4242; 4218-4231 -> 0.9 angstrom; 21.8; 23.9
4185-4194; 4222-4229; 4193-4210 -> 0.3 angstrom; 22.1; 20.7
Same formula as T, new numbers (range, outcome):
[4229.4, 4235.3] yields 20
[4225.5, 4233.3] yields 18.2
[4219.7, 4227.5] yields 23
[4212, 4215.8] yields 24.8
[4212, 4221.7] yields 24.8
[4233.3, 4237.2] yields 23.7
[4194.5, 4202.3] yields 20.1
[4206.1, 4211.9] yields 24.4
